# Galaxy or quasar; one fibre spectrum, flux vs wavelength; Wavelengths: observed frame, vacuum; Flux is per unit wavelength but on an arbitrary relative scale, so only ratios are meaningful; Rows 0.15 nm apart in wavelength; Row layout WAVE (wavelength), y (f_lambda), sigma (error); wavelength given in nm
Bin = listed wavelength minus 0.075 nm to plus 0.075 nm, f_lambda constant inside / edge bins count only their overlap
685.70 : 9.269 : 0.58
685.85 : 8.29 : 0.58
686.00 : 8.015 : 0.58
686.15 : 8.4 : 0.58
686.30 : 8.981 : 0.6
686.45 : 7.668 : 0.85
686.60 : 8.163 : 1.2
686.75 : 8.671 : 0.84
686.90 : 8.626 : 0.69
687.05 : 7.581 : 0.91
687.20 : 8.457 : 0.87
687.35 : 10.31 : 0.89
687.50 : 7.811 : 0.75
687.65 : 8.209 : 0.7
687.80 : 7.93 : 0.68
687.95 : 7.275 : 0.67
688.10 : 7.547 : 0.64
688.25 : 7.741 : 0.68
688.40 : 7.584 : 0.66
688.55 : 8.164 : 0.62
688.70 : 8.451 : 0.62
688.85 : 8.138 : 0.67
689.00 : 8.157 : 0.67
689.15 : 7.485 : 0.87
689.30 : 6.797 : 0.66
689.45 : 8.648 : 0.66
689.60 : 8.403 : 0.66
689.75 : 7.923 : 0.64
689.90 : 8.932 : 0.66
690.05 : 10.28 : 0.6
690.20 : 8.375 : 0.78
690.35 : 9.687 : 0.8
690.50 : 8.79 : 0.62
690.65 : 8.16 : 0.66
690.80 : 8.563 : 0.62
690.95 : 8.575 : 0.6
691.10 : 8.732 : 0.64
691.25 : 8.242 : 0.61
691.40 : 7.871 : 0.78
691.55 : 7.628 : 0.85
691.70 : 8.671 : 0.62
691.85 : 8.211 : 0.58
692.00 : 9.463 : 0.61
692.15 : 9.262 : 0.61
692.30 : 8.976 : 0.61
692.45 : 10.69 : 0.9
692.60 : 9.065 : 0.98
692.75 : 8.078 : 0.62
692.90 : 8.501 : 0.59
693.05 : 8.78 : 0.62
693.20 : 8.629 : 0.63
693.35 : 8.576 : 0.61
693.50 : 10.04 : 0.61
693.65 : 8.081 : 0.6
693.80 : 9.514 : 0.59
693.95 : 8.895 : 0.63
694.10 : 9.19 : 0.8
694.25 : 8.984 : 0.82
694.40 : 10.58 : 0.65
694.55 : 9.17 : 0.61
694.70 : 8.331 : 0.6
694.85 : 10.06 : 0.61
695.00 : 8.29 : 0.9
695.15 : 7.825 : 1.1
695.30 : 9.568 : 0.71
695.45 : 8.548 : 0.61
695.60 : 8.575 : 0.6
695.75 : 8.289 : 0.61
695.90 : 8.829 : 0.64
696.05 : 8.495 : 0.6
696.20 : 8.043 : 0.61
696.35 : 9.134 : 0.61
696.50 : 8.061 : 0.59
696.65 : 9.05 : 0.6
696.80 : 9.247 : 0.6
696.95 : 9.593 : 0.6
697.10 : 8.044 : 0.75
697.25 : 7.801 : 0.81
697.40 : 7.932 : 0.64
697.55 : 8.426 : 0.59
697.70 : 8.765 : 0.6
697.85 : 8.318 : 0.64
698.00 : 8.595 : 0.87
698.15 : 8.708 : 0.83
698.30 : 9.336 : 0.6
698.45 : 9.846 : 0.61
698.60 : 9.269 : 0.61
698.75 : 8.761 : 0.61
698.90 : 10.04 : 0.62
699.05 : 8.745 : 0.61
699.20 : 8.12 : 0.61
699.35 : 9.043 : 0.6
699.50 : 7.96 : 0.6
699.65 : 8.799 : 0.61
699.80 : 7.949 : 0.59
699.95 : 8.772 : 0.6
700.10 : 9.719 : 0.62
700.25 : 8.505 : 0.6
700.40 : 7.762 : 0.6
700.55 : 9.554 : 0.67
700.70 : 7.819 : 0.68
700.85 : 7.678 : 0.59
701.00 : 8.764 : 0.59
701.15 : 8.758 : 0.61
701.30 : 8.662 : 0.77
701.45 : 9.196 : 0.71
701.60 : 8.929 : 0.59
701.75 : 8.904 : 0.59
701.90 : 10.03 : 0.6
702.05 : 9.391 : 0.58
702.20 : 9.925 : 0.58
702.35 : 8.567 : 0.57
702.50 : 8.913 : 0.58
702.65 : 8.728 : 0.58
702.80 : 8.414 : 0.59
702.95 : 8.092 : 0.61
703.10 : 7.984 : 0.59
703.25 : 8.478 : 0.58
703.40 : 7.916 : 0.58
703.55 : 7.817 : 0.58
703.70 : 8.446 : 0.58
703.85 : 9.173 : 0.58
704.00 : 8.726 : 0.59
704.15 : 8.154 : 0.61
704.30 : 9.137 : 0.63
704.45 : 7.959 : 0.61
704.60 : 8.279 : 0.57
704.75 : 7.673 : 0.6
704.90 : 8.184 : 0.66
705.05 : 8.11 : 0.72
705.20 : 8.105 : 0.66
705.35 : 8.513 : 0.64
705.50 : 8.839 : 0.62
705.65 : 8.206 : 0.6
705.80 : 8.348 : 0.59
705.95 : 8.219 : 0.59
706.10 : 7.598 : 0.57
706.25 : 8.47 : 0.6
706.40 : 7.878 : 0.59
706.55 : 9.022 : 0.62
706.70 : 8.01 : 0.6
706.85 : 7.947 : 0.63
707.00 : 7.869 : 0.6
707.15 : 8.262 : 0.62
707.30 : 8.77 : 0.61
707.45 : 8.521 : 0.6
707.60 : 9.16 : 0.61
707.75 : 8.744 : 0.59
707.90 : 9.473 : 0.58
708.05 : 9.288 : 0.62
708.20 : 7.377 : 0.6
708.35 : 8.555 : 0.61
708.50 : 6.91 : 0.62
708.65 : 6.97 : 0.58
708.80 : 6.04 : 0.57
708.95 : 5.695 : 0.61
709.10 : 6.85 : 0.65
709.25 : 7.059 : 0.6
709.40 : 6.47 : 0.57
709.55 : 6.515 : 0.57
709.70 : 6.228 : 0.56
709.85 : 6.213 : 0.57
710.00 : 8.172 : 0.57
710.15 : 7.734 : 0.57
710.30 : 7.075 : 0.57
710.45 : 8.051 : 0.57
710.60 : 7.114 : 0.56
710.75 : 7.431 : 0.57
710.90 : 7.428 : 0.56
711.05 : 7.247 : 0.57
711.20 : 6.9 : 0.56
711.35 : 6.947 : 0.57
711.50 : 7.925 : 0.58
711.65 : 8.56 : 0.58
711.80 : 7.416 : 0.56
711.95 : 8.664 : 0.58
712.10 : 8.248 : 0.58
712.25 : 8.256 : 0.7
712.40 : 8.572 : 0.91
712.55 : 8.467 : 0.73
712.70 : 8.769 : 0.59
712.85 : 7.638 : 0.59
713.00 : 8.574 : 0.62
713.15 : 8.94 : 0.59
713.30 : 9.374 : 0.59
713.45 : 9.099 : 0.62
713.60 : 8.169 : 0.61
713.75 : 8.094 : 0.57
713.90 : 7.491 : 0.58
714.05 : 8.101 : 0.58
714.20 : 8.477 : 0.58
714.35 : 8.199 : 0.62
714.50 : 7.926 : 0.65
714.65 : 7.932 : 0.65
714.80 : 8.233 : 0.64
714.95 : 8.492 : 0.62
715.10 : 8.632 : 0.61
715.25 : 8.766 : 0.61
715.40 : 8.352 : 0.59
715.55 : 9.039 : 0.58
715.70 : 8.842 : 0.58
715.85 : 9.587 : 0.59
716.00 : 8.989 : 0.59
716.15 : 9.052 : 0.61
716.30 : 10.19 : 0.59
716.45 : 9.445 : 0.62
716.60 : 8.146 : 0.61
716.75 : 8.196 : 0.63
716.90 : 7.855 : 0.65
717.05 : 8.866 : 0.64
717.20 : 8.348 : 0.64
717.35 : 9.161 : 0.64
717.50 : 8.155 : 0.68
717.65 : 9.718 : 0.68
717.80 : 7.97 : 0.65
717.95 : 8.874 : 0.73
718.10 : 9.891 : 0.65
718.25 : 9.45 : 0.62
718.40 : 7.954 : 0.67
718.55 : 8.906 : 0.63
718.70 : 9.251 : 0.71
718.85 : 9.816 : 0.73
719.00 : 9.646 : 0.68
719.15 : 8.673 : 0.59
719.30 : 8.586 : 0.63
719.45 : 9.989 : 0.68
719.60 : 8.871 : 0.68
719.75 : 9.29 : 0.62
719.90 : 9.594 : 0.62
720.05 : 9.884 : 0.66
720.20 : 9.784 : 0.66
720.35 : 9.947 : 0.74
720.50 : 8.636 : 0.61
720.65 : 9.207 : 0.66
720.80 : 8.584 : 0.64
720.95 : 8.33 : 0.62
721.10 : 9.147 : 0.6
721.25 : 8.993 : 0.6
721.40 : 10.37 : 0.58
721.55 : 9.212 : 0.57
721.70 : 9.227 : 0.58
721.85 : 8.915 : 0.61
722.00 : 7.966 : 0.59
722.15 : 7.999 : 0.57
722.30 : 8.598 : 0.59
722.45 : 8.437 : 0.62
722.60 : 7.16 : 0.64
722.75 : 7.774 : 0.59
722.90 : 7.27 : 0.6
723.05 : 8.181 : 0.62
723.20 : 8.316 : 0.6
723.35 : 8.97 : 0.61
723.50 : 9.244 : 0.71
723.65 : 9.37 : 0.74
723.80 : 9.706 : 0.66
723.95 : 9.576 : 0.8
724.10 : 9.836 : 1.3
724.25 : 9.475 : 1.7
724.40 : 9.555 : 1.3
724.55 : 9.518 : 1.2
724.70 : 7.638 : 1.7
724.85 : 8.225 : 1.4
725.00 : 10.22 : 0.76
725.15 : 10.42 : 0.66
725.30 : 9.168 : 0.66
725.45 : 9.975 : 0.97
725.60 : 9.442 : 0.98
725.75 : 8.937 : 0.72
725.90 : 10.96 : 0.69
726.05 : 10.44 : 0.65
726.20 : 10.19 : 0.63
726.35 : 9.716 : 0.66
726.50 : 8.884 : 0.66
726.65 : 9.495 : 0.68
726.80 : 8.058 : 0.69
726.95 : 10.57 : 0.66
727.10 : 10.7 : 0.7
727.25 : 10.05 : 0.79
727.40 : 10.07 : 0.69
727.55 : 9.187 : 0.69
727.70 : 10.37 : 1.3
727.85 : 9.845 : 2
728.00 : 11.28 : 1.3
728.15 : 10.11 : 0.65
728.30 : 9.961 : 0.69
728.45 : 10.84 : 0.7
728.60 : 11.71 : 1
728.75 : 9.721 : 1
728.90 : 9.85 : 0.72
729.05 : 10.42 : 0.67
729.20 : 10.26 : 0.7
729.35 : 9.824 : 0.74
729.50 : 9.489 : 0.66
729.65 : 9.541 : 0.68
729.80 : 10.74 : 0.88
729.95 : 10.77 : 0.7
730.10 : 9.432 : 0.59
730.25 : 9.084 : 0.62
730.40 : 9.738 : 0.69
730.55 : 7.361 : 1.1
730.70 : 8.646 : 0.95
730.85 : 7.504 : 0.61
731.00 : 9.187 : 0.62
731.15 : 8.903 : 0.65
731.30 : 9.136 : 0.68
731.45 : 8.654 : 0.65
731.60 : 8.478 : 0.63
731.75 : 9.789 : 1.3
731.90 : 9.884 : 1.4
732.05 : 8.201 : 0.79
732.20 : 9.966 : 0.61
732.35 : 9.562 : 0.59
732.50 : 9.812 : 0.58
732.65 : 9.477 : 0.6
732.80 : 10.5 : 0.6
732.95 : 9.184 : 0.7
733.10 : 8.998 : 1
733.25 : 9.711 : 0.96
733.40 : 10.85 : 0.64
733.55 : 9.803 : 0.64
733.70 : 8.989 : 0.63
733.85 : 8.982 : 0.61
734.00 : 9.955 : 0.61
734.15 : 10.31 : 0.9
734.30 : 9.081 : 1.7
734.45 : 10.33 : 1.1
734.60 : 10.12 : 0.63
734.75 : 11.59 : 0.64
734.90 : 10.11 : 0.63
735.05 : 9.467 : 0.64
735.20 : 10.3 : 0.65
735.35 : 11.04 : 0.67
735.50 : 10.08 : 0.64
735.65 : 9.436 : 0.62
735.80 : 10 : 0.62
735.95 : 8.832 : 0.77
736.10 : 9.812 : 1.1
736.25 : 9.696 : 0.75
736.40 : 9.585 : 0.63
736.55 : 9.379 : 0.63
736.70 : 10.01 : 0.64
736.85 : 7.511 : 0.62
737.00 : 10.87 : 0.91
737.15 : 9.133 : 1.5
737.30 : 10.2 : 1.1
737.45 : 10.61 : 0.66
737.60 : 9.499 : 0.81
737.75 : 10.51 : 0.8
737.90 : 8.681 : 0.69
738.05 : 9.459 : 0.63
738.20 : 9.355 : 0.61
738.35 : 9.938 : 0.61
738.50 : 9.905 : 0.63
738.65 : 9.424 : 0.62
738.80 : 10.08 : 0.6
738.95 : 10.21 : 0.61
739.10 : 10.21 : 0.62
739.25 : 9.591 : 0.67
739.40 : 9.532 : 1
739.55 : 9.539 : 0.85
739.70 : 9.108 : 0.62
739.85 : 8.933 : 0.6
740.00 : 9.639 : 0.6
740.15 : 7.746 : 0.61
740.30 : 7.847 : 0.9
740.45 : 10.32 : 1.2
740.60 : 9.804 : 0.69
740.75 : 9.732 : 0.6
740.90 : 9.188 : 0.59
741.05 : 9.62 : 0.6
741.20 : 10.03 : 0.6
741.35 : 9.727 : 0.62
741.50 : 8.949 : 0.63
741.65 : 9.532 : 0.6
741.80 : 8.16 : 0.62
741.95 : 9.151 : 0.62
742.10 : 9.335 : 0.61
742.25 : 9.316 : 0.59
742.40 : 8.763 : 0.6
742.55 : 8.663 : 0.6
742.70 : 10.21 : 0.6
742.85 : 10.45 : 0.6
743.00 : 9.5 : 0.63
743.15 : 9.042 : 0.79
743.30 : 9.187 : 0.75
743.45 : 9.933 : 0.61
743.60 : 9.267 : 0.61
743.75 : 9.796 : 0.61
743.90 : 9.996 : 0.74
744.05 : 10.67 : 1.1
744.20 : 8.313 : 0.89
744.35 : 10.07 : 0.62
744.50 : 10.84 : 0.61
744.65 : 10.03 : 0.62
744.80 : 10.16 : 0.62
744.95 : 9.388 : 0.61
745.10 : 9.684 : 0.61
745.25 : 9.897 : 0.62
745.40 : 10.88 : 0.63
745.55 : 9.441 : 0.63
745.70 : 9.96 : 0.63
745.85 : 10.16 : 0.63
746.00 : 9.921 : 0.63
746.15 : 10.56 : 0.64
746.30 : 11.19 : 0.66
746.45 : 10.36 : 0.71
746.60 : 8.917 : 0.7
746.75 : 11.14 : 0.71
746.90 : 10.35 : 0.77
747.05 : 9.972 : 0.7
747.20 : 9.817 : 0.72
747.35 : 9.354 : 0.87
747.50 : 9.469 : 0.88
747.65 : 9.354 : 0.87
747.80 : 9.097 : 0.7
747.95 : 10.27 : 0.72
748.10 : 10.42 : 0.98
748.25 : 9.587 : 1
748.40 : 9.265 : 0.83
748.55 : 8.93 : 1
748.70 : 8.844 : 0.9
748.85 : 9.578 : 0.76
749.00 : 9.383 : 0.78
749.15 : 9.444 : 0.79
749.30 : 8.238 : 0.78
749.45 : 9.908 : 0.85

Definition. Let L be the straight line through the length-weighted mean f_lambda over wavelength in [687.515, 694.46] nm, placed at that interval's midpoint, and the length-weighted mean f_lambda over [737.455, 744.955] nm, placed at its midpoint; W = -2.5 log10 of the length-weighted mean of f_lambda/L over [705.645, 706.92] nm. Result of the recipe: 0.09 mag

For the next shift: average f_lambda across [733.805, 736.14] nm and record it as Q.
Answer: 9.98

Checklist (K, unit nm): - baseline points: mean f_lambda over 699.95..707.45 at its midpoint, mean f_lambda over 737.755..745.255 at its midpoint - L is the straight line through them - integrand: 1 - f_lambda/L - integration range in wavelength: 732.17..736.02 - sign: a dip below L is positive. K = -0.22 nm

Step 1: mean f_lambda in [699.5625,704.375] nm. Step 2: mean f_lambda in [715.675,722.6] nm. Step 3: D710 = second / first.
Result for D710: 1.04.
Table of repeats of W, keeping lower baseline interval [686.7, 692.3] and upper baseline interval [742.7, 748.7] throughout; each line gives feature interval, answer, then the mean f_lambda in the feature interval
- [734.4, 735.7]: -0.08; 10.3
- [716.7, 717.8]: 0.06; 8.58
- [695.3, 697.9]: 0.00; 8.57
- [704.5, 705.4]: 0.08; 8.13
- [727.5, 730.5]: -0.08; 10.1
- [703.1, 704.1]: 0.04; 8.39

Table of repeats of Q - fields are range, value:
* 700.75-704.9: 8.61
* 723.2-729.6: 9.77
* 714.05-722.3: 8.91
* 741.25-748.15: 9.75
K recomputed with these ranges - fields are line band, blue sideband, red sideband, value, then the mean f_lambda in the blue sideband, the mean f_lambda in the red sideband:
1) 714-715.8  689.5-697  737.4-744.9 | 0.14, 8.83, 9.55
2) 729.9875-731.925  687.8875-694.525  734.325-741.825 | 0.12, 8.61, 9.65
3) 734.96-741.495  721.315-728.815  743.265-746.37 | 0.12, 9.42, 9.98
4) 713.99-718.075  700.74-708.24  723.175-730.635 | 0.21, 8.51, 9.73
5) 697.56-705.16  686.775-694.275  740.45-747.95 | 0.10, 8.53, 9.73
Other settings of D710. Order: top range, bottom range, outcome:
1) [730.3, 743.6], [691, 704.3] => 1.09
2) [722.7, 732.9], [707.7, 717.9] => 1.18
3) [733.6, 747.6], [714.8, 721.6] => 1.08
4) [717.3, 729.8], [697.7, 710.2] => 1.12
